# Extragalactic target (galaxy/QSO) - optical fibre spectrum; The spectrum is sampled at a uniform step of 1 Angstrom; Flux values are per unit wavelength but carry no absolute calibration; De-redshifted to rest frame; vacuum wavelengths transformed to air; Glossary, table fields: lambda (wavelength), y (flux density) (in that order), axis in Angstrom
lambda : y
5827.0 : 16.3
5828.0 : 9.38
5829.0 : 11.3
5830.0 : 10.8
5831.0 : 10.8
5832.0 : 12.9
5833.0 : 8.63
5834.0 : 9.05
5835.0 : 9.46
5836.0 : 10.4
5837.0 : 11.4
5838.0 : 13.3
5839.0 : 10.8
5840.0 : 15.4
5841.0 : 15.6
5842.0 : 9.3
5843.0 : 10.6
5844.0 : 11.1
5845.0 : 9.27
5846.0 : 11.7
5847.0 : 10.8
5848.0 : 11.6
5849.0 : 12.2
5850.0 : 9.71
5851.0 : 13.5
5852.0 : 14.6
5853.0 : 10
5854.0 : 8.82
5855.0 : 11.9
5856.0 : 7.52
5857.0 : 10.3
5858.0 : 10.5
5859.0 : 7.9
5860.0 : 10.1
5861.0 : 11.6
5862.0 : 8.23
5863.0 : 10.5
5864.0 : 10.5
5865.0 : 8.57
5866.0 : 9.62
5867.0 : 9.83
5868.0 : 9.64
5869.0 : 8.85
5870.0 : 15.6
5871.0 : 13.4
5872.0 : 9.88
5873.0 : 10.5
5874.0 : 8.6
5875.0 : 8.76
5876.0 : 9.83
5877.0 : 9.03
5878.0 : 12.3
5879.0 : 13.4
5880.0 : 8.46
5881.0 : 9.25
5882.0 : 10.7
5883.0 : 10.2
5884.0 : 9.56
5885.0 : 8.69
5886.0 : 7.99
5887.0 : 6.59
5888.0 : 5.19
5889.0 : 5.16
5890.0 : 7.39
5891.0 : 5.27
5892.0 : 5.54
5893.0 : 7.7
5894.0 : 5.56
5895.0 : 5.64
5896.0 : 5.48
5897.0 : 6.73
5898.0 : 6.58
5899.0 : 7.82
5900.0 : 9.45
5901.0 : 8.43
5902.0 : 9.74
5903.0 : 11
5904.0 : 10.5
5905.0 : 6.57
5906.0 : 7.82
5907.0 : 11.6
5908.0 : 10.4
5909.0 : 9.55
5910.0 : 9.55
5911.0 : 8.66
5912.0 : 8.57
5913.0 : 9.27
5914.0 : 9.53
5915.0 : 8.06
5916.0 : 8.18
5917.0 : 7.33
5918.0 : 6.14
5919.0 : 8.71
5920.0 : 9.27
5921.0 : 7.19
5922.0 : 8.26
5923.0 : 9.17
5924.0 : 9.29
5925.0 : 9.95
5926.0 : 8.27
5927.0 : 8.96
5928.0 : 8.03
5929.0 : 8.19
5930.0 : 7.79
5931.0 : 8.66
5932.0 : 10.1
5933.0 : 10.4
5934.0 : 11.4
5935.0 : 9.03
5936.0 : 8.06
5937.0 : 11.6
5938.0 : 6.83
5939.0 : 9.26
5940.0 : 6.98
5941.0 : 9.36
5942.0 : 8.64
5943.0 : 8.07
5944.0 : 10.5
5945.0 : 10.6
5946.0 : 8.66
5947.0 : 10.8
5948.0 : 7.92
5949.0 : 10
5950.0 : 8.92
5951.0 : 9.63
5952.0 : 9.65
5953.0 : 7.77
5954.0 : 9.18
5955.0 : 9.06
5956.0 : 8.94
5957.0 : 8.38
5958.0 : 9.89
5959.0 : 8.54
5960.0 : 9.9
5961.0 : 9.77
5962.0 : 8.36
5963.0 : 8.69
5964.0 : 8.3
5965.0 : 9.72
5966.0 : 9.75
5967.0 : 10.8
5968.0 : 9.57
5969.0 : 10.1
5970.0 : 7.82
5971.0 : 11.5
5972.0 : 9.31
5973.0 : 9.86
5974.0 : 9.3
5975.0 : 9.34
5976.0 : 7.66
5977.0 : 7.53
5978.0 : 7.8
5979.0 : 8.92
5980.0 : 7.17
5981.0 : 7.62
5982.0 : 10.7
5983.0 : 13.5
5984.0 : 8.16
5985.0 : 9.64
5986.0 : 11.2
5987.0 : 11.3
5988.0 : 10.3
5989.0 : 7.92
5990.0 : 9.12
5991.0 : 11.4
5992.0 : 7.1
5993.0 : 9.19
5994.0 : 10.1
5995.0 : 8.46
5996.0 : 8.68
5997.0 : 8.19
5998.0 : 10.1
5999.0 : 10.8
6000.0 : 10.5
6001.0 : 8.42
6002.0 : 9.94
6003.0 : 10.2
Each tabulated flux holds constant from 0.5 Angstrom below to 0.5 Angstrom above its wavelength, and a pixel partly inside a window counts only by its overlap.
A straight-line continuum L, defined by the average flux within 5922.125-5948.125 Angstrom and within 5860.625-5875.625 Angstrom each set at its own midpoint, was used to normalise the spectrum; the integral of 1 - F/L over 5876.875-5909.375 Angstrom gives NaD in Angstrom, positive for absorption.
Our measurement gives 5.0 Angstrom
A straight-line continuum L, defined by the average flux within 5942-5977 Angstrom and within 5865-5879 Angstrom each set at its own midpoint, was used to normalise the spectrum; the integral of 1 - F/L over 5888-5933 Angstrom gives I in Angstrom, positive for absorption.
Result 7.9 Angstrom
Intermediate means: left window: 10.5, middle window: 8.2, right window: 9.27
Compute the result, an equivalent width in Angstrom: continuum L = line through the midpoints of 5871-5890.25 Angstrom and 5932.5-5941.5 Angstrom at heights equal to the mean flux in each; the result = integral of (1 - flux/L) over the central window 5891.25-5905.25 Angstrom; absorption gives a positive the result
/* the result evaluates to 2.4 Angstrom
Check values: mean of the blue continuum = 9.16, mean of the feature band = 7.6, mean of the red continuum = 9.21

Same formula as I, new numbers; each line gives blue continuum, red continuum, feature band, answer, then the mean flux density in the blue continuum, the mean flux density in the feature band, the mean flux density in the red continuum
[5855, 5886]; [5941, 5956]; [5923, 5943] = 0.9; 10.1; 8.97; 9.24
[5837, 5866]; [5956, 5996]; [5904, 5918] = 1.8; 10.9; 8.82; 9.31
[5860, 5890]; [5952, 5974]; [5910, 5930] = 2.1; 9.64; 8.48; 9.3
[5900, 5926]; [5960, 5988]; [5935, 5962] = 0.3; 8.91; 9.1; 9.41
